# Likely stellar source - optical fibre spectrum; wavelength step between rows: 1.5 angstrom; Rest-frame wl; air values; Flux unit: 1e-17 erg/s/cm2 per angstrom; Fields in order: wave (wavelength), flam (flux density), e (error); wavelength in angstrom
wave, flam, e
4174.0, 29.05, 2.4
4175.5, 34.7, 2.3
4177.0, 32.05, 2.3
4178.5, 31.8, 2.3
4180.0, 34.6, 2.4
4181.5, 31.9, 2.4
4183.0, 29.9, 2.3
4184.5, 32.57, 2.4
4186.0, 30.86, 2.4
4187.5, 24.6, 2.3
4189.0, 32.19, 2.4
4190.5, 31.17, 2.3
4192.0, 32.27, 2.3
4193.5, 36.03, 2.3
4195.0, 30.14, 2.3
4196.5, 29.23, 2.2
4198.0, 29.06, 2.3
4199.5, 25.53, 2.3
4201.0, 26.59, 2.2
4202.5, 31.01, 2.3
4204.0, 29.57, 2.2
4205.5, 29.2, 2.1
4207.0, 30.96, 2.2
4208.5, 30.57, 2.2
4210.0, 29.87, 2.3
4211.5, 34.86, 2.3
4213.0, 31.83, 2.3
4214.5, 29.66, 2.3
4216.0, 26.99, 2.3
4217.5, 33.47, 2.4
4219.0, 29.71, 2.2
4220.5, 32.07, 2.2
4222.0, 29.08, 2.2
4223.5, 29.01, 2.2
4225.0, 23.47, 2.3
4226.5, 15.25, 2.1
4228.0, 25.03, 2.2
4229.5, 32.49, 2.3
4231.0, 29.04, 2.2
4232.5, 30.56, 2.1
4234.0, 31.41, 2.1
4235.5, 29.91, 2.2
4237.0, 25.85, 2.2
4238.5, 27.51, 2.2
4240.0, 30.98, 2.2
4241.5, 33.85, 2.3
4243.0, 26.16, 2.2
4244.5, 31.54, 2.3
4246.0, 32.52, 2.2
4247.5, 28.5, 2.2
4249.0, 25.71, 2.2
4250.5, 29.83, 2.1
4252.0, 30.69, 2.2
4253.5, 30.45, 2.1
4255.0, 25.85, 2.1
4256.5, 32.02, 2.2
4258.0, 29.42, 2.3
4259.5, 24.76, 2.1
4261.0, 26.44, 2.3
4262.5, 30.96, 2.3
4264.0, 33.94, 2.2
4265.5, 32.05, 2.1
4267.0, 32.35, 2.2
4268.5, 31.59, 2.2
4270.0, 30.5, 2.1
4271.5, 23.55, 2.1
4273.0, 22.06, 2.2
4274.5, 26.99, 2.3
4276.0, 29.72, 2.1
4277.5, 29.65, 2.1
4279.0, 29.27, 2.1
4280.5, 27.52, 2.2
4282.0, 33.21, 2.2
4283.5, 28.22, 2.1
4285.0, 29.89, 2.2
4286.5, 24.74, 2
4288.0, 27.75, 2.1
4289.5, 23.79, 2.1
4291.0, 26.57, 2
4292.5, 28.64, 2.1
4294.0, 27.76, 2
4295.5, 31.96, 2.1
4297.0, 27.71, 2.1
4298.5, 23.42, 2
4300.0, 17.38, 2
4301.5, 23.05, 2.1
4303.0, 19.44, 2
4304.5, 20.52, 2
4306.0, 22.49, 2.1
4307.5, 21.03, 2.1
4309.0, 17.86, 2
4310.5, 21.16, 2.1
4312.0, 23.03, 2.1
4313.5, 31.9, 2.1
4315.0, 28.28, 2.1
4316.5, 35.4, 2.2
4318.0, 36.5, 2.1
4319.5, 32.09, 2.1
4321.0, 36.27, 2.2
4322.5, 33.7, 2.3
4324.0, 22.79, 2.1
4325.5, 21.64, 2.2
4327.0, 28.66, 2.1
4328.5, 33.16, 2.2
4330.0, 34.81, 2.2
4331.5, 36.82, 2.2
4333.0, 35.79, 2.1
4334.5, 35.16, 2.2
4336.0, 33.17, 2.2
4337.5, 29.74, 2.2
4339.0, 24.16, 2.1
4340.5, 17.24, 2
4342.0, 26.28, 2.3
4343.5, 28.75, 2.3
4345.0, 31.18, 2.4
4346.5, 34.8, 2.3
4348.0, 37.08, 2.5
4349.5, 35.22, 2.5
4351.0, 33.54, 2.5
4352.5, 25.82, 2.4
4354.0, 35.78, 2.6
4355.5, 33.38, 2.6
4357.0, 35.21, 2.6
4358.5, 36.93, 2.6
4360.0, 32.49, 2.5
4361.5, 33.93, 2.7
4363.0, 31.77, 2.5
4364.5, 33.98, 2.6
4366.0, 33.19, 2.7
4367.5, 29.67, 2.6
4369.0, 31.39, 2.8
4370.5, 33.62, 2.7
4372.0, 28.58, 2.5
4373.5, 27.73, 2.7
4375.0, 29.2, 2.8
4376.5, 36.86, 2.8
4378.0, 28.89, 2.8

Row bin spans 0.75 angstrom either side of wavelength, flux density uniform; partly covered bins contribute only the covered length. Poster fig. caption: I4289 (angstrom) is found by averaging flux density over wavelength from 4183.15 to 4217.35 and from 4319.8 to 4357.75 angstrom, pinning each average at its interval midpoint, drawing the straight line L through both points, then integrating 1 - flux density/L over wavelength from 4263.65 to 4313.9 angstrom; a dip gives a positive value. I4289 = 7.3 angstrom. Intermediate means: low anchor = 30.3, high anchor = 31.2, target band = 26.4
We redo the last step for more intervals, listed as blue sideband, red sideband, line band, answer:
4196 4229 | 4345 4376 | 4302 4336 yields 3.2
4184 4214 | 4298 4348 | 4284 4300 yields 1.0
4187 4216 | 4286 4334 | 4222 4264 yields 0.8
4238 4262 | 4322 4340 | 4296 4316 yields 4.6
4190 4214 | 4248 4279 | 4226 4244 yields 0.8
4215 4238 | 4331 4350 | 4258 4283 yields 0.2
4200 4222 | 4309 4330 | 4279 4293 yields 0.8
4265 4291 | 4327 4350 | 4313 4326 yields -0.3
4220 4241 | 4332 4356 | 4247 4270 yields -0.7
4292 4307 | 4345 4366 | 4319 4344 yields -0.4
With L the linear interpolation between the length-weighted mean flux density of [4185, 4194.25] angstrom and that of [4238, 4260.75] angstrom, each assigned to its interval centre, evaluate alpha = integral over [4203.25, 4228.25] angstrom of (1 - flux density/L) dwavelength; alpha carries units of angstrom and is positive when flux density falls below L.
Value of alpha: 1.2 angstrom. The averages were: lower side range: 31.2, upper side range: 29.3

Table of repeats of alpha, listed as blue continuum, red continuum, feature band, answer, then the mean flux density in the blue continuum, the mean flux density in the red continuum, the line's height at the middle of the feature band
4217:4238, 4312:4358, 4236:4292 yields 0.9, 28.2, 31.4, 29.3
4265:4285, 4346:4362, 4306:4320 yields 1.9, 29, 34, 31.4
